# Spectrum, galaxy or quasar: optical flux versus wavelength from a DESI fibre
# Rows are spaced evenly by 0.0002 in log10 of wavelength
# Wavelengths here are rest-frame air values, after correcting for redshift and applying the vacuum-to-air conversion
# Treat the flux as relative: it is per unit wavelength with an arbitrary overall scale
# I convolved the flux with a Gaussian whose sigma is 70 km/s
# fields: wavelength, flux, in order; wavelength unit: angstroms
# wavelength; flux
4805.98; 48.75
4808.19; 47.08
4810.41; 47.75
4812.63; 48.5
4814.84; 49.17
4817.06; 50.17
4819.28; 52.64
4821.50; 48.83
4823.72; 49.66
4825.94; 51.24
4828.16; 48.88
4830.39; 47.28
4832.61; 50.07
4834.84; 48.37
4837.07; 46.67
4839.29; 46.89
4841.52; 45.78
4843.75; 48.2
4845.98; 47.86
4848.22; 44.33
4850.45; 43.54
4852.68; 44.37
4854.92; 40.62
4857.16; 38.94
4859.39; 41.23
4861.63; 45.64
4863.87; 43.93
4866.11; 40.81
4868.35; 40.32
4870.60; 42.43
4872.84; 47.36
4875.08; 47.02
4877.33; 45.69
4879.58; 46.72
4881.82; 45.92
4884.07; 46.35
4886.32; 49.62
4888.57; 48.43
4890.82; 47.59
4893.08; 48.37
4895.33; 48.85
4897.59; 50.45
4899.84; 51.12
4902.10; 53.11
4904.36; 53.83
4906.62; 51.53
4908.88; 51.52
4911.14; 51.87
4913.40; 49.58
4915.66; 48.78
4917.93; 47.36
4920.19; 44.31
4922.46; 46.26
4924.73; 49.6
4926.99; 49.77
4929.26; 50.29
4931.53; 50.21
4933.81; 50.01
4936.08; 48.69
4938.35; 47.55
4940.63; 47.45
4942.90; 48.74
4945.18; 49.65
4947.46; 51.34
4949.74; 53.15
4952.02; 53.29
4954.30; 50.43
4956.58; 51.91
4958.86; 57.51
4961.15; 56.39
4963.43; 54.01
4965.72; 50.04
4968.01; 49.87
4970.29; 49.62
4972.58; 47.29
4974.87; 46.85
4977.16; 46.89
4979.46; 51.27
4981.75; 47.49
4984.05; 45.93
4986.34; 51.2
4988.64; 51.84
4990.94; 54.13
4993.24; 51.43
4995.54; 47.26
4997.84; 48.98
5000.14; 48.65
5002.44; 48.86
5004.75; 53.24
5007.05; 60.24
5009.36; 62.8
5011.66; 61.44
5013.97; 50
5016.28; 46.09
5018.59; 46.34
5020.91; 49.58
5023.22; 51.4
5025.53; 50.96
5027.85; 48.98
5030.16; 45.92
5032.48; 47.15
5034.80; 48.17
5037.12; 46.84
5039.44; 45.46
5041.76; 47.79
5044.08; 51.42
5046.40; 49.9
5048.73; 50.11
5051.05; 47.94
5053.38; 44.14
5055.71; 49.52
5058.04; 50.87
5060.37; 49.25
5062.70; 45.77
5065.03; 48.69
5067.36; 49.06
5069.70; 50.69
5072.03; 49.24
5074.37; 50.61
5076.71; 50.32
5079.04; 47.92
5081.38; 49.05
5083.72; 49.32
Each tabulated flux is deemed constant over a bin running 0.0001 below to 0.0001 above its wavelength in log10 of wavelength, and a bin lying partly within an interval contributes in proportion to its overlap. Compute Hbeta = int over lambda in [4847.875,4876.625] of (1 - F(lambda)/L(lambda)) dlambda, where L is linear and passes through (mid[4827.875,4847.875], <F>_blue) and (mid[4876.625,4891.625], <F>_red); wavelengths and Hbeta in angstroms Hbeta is 2.6 angstroms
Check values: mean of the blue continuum 47.6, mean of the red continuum 47.2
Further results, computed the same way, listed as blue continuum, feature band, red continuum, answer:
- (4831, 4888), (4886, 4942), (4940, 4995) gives -1.7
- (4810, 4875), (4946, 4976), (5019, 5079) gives -2.5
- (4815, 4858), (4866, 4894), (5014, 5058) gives 0.8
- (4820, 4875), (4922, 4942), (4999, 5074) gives -0.6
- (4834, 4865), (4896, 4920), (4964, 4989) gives -2.0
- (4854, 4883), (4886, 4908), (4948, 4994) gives -2.2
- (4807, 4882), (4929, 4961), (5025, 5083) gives -2.4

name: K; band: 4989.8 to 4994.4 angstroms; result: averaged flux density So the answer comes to 52.8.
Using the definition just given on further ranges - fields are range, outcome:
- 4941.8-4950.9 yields 50.7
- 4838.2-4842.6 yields 46.3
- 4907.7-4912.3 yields 51.7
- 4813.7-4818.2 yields 49.7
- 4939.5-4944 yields 48.2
